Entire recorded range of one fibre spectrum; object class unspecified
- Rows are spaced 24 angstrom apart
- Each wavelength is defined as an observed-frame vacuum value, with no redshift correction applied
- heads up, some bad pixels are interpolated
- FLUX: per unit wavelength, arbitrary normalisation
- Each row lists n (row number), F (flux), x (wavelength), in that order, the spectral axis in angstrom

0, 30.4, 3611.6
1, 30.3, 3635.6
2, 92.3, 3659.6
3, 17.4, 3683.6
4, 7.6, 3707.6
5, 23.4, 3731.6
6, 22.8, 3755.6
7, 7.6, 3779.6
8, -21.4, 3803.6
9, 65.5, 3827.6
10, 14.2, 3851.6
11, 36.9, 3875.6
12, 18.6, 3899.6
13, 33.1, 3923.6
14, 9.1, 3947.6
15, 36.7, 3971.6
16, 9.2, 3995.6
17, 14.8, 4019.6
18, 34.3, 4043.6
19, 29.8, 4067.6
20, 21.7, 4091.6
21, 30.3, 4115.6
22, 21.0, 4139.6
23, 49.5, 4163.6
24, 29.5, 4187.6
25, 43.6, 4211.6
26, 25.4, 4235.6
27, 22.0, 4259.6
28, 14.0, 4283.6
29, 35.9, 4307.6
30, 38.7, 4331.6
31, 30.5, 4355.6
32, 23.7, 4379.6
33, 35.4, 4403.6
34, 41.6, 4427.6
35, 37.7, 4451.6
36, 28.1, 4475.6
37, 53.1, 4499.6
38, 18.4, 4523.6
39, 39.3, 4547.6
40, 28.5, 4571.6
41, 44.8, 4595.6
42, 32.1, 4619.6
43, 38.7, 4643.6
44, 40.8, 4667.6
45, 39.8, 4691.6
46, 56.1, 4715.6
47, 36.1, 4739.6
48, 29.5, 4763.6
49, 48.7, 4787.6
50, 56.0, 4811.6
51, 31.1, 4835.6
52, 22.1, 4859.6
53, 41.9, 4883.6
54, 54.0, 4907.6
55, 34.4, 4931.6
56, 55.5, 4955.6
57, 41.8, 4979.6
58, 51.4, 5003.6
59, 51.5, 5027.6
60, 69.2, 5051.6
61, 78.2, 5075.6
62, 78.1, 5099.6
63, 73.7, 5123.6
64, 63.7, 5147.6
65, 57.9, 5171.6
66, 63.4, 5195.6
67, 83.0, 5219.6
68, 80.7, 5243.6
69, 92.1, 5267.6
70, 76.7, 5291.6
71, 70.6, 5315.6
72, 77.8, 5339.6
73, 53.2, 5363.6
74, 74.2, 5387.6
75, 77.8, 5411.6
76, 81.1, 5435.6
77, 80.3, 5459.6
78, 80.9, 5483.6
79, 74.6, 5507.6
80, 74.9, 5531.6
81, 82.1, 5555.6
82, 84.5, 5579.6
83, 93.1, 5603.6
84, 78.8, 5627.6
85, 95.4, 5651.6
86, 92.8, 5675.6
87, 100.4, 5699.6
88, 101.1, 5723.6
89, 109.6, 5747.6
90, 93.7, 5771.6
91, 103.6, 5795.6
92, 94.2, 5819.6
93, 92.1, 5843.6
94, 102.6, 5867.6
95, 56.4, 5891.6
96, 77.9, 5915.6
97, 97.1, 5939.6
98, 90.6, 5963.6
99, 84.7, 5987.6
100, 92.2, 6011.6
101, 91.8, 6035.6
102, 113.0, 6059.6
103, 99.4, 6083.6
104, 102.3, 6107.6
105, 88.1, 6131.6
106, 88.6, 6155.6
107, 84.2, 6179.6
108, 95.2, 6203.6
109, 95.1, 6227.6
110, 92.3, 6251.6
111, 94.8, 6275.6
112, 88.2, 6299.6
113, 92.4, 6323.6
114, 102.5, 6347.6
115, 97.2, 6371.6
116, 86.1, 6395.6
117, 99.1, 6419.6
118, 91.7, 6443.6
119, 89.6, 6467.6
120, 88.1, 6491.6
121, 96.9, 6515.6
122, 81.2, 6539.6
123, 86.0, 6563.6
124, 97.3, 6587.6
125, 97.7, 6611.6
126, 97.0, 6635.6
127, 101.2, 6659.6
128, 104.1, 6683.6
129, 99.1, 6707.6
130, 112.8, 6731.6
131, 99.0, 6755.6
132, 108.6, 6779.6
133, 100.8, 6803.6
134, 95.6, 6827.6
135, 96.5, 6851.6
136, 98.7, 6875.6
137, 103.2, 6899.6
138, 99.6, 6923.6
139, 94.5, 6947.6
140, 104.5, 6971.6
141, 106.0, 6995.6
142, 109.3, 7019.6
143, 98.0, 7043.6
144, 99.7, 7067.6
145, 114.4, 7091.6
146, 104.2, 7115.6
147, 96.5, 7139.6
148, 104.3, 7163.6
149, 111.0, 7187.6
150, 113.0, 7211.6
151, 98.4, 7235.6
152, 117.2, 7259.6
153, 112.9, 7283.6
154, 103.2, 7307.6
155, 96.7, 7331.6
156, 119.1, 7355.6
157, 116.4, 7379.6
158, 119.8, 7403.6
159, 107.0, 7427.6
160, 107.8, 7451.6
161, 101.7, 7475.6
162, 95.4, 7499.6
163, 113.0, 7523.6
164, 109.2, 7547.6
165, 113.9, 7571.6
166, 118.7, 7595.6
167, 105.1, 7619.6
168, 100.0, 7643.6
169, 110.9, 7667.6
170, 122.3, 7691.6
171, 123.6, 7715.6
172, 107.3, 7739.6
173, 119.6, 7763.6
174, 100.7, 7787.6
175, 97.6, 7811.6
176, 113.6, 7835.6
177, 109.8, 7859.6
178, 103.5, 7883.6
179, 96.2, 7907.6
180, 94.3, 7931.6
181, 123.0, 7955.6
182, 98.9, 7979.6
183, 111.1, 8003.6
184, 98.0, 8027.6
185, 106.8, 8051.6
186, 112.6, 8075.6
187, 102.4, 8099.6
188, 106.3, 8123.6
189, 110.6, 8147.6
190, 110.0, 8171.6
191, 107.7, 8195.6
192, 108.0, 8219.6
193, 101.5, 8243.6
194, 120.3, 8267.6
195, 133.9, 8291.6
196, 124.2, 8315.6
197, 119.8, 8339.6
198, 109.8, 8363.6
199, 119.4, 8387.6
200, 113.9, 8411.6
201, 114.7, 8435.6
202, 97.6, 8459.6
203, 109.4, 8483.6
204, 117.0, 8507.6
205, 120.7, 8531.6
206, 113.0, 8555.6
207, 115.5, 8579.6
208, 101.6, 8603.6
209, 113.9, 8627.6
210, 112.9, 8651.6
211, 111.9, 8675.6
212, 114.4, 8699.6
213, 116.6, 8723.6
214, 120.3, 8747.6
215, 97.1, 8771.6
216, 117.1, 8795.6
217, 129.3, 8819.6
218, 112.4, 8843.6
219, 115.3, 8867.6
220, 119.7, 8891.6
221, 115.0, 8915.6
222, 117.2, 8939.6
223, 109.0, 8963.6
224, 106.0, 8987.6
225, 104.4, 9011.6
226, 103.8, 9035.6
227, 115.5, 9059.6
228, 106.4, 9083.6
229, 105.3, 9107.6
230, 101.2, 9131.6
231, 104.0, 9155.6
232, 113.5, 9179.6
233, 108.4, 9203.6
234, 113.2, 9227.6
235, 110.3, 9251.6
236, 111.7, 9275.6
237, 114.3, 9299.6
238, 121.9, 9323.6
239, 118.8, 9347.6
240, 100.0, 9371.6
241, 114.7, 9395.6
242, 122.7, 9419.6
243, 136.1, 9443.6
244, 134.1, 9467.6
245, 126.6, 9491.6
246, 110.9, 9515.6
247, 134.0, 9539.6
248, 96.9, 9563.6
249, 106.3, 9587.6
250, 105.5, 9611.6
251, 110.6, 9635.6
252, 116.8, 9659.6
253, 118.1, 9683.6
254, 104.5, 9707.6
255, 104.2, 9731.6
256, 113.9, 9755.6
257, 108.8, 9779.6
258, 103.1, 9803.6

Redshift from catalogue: 0.266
